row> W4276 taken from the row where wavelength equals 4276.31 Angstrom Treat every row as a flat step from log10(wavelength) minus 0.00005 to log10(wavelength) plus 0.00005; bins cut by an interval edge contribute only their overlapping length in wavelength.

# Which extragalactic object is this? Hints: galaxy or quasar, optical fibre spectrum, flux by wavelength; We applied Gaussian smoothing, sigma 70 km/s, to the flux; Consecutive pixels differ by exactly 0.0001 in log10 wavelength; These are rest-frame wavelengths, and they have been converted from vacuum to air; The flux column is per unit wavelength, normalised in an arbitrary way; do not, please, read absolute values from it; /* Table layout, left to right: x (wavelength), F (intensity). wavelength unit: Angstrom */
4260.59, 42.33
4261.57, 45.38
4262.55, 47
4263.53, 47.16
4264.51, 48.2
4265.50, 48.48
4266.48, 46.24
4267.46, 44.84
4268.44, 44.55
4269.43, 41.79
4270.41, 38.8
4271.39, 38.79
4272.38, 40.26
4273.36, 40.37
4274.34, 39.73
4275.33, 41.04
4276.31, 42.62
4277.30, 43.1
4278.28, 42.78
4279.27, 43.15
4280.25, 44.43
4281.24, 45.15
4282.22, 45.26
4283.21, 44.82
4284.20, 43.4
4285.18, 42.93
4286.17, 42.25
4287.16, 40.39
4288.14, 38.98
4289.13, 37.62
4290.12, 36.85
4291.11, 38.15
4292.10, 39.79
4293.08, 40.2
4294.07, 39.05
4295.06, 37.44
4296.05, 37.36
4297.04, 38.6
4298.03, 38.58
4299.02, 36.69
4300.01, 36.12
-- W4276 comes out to 42.62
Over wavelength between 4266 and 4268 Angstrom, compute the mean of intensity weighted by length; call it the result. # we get 45.6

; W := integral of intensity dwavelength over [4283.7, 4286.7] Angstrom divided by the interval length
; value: 42.8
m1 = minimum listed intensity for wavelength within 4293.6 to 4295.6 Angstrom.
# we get 37.44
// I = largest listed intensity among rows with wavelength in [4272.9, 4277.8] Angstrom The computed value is 43.1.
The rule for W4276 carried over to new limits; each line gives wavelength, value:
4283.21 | 44.82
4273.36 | 40.37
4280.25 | 44.43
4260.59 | 42.33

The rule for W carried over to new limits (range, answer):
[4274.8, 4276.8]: 41.8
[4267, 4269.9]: 43.7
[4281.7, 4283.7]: 45.1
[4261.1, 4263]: 46.2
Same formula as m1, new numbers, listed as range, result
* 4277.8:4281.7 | 42.78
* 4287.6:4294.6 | 36.85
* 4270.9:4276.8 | 38.79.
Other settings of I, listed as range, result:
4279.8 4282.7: 45.26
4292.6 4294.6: 40.2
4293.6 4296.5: 39.05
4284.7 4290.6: 42.93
